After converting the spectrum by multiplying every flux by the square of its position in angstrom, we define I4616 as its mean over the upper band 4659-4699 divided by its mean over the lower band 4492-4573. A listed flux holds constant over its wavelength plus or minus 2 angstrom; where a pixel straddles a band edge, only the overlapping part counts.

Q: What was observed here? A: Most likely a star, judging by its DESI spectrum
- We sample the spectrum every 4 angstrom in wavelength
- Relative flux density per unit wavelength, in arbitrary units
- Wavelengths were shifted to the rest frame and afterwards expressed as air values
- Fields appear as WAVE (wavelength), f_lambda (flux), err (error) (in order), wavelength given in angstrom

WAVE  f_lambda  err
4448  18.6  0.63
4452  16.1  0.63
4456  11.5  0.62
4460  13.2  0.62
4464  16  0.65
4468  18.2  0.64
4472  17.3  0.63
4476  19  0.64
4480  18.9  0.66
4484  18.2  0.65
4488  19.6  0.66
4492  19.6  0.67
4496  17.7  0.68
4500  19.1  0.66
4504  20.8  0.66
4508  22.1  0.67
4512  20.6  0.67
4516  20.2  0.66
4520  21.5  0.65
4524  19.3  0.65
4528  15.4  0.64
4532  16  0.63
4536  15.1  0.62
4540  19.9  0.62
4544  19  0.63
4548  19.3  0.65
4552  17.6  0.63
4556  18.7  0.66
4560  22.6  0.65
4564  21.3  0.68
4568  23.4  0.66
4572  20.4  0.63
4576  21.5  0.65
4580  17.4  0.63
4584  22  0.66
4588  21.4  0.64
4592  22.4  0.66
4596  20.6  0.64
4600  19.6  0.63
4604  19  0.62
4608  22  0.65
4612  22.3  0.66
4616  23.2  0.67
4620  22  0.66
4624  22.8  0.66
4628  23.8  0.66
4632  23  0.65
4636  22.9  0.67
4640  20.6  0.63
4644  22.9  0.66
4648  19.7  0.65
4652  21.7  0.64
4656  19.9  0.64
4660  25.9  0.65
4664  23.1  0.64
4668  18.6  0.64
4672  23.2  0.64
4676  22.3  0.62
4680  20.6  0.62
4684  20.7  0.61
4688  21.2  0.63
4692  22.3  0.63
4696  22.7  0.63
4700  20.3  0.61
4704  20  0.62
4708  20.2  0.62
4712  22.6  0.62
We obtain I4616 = 1.20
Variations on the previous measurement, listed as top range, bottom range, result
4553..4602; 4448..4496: 1.27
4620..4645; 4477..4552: 1.25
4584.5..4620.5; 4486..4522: 1.11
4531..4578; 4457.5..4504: 1.13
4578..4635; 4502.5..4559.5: 1.17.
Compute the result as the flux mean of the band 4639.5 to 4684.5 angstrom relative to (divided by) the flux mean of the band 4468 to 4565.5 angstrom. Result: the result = 1.13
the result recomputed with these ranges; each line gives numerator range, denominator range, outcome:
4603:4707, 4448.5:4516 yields 1.21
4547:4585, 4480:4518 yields 1.03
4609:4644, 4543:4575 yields 1.11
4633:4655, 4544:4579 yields 1.06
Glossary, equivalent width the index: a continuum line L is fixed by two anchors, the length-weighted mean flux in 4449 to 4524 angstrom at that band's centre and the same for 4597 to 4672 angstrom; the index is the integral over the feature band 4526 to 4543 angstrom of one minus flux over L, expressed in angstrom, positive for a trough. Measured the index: 2.4 angstrom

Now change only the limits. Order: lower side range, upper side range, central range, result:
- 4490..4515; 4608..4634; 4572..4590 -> 1.1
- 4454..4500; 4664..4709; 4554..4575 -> -2.6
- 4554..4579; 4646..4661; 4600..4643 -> -1.3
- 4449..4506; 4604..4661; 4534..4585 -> 0.4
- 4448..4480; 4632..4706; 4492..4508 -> -2.2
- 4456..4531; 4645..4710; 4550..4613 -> -2.7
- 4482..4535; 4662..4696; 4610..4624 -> -1.2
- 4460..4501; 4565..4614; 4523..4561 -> 3.1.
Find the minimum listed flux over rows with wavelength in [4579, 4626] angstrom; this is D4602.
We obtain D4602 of 17.4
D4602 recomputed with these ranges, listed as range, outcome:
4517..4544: 15.1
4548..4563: 17.6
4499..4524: 19.1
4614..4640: 20.6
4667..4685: 18.6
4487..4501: 17.7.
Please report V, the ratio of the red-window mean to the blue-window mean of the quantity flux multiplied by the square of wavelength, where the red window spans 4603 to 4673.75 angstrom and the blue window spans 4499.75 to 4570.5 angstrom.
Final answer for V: 1.2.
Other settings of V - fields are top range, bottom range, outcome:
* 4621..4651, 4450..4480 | 1.49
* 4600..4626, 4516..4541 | 1.25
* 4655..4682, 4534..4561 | 1.24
